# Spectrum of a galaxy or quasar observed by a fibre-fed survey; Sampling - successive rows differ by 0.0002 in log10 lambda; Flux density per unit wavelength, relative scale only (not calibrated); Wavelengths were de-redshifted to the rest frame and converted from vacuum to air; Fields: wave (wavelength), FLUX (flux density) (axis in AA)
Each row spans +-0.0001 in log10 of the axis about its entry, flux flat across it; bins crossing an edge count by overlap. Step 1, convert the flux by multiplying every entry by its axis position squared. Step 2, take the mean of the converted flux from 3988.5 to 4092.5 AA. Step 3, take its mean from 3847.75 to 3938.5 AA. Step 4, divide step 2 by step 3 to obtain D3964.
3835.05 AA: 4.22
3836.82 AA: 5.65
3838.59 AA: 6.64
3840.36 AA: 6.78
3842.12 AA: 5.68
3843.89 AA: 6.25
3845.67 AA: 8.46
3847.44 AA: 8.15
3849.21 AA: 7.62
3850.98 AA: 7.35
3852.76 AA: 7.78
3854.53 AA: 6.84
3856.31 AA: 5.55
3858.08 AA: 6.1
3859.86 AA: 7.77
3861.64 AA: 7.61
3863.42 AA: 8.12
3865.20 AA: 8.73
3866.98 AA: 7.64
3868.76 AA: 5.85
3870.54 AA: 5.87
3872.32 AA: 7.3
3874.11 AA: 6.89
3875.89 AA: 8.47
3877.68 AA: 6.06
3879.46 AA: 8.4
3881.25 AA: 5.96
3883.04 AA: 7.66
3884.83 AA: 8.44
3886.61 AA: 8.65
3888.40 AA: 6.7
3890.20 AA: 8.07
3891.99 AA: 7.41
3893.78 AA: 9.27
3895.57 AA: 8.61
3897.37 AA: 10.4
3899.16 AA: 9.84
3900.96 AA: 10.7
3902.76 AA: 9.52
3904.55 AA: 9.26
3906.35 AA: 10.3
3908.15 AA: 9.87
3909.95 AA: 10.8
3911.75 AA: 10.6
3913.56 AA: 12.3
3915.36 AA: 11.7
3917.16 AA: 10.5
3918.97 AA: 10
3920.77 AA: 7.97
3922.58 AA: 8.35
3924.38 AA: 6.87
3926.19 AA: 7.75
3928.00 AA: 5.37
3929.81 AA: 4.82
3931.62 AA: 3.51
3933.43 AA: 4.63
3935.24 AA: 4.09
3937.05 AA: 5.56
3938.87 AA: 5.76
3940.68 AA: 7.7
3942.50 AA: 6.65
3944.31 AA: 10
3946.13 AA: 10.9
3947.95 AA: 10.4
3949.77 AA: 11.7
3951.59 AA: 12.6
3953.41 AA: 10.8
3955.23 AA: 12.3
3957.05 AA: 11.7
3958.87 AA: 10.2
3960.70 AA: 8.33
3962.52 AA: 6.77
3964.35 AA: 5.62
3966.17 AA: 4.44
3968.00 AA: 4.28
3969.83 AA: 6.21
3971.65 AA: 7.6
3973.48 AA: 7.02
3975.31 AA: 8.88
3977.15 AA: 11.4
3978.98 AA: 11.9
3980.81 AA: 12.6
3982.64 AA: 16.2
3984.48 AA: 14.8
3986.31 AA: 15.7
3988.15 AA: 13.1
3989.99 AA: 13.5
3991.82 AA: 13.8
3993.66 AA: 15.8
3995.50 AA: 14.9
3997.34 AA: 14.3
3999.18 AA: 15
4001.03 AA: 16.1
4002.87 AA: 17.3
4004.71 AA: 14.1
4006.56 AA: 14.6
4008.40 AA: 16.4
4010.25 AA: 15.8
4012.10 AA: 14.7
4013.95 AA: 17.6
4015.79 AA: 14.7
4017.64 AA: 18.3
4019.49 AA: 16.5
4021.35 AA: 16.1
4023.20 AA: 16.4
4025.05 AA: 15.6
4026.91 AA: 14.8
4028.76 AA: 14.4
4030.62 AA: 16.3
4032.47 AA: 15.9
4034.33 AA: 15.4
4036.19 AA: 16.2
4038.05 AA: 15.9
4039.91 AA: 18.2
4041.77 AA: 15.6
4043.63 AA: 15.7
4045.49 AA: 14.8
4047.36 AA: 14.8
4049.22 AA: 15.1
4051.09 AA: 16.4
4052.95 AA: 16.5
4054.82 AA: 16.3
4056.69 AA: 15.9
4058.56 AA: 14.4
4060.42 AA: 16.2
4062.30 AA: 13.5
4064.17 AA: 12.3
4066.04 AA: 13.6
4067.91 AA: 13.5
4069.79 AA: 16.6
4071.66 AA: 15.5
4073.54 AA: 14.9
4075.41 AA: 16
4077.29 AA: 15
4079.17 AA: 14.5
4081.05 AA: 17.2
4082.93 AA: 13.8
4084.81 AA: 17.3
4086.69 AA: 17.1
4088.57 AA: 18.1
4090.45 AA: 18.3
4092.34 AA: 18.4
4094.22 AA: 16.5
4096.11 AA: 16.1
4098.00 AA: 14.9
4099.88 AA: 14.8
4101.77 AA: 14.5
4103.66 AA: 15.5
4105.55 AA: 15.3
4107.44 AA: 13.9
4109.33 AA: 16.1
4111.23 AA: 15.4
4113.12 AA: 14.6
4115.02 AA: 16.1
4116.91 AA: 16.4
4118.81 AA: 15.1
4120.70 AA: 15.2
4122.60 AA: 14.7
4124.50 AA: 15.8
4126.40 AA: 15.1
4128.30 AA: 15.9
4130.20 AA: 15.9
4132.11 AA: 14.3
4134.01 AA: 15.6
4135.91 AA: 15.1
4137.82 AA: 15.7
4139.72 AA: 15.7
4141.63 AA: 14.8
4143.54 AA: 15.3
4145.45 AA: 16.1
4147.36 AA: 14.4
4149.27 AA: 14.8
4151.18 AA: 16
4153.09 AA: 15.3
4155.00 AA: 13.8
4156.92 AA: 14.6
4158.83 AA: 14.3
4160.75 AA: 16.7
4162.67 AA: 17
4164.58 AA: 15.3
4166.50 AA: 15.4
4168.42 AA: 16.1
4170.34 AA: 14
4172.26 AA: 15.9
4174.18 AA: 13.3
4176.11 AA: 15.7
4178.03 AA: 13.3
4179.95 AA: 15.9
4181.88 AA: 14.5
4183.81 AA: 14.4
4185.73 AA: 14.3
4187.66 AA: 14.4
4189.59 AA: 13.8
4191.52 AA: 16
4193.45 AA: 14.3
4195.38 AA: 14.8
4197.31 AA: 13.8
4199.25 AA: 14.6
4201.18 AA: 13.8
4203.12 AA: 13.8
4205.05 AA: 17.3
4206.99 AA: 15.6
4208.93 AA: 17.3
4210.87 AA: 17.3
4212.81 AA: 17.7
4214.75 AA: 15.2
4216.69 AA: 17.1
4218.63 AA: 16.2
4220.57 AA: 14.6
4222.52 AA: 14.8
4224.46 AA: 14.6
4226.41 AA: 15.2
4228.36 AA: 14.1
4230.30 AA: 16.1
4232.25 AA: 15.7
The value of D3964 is 2.1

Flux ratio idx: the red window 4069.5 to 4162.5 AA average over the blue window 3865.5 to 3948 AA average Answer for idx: 1.92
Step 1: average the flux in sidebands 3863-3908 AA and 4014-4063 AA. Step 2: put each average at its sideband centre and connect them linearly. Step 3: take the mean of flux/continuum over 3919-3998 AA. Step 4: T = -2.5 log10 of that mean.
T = 0.26 mag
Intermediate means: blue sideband 8.2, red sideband 15.8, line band 9.47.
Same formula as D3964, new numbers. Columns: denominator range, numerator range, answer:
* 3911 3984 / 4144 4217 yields 1.96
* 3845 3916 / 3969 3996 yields 1.55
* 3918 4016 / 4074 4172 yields 1.58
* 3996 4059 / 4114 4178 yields 1.03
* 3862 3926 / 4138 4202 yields 1.98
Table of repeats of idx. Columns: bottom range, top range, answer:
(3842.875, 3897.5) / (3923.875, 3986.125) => 1.15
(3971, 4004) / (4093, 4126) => 1.15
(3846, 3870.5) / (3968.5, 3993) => 1.60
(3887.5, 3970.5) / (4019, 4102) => 1.84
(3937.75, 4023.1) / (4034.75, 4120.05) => 1.29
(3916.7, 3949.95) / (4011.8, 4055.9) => 2.16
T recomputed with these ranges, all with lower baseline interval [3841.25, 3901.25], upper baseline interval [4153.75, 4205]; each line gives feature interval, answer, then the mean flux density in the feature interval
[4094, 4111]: -0.17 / 15.2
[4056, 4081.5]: -0.21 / 14.9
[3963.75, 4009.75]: -0.18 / 12.3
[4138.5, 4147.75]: -0.10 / 15.3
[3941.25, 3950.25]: -0.04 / 9.76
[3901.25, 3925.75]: -0.15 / 9.83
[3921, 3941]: 0.46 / 5.87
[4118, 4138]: -0.13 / 15.3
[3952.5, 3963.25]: -0.05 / 10.1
